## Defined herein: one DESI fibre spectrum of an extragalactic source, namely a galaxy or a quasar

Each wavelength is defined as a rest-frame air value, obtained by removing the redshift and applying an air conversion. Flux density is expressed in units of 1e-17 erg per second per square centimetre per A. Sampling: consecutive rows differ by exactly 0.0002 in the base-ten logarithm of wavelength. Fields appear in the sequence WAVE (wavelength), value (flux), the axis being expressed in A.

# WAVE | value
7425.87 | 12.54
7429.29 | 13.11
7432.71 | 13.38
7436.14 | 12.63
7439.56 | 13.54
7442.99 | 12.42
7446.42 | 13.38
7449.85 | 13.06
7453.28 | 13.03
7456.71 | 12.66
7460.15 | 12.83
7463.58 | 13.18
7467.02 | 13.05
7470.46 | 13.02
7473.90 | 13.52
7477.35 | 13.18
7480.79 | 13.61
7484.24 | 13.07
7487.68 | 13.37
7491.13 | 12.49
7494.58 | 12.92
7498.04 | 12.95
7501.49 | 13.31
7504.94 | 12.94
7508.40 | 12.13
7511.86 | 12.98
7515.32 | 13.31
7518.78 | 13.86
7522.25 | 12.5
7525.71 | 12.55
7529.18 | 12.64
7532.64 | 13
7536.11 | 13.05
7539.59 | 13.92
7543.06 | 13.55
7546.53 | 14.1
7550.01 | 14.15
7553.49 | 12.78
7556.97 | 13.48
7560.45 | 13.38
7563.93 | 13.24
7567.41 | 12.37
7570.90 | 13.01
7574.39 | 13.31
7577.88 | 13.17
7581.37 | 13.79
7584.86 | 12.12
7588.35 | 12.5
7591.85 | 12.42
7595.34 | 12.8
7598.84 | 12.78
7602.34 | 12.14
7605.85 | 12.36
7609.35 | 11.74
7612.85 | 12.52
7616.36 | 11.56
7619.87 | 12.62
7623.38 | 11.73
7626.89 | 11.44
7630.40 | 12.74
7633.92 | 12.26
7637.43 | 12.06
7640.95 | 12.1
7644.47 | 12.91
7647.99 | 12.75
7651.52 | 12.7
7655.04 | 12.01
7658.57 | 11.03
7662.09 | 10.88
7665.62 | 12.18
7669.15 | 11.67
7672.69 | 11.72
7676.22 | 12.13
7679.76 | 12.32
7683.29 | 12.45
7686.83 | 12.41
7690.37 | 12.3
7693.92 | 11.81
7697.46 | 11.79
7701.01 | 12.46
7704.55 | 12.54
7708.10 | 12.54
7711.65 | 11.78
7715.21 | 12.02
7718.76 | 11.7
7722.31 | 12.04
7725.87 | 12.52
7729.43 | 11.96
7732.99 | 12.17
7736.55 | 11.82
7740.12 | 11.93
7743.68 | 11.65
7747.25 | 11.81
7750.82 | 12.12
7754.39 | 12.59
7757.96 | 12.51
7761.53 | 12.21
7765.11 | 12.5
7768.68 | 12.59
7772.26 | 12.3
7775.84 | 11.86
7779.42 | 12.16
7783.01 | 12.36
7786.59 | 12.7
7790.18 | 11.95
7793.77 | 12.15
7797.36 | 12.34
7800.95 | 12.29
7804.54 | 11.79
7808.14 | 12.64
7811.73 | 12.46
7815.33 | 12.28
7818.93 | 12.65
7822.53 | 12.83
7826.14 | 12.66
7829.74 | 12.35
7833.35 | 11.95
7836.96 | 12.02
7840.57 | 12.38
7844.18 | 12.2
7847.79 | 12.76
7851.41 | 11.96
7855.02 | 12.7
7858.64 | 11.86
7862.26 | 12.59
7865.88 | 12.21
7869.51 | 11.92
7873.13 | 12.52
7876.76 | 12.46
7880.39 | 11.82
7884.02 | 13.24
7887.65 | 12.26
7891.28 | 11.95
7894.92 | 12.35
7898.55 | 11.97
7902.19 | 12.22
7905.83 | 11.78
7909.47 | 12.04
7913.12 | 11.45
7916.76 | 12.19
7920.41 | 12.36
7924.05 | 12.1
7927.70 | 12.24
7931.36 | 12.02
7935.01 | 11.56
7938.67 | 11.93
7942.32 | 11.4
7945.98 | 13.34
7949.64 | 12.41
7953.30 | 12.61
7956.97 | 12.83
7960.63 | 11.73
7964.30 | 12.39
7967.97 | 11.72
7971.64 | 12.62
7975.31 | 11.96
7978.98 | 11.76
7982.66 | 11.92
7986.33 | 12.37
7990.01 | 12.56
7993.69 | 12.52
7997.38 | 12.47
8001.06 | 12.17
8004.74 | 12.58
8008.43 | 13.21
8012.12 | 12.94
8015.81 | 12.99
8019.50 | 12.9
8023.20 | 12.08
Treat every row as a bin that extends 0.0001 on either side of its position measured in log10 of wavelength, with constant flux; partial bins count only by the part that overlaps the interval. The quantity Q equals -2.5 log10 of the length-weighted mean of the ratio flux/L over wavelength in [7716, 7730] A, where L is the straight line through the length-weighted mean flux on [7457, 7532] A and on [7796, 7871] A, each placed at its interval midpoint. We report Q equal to 0.04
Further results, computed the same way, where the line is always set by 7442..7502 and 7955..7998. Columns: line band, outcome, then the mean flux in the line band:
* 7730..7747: 0.07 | 11.9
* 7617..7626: 0.07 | 12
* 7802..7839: 0.01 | 12.4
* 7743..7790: 0.03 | 12.3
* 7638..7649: 0.02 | 12.5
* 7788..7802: 0.03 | 12.2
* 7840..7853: 0.01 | 12.3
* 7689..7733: 0.05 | 12.1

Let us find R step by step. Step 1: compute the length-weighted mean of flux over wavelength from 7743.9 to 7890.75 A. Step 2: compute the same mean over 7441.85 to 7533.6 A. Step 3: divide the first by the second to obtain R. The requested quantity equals 0.95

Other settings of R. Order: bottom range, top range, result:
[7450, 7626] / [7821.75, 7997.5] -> 0.95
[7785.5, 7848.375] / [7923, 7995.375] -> 0.99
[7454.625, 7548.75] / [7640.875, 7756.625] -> 0.92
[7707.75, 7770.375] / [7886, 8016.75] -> 1.01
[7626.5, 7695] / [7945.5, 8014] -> 1.02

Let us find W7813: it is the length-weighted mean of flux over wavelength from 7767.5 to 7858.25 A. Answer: 12.3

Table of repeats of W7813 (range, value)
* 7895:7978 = 12.1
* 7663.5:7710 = 12.2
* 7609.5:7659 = 12.2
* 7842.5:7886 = 12.4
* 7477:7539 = 13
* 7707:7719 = 12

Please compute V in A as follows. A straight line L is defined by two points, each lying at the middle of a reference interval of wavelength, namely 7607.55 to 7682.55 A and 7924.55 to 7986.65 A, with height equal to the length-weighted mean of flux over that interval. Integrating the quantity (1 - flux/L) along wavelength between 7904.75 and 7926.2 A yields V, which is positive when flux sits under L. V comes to 0.3 A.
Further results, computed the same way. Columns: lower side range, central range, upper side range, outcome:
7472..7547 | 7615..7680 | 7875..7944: 3.66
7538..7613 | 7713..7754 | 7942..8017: 2.48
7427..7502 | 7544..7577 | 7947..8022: -0.92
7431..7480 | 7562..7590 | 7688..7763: -0.66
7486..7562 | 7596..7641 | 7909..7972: 2.61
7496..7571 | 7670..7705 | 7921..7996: 1.75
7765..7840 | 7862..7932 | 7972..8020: 1.26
